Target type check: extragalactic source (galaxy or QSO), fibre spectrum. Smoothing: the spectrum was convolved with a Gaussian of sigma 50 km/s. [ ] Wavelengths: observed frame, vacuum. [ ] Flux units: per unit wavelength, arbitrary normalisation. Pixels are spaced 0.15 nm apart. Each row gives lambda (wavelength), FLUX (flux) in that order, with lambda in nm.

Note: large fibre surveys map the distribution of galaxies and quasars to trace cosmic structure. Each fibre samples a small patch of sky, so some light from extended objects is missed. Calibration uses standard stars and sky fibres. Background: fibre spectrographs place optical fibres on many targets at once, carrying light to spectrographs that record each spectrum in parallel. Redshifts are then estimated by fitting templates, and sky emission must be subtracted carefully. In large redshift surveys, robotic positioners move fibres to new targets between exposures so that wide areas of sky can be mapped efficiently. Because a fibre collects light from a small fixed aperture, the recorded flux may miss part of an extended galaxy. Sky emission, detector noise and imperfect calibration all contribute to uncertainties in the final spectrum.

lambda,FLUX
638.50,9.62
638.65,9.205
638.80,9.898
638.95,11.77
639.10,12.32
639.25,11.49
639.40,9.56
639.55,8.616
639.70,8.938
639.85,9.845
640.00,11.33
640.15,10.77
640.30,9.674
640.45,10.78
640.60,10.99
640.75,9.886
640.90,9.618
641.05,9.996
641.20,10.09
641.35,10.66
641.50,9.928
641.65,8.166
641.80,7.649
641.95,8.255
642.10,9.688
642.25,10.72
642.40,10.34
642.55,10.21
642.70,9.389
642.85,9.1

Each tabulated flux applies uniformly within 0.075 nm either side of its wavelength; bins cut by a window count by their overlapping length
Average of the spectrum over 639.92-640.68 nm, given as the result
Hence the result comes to 10.7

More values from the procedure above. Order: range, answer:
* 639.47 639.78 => 8.81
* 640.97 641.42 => 10.2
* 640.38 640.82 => 10.6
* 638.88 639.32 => 11.9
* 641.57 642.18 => 8.47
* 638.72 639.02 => 10.8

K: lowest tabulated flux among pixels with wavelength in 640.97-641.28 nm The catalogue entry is 9.996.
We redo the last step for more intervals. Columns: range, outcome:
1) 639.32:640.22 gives 8.616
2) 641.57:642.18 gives 7.649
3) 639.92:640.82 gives 9.674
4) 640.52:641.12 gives 9.618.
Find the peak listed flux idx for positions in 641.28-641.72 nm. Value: 10.66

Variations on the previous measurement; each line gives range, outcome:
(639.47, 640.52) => 11.33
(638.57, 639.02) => 11.77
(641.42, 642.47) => 10.72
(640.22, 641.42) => 10.99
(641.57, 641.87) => 8.166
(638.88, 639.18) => 12.32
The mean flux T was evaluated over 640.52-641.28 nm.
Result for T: 10.1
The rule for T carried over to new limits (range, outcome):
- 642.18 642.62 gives 10.4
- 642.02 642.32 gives 10.2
